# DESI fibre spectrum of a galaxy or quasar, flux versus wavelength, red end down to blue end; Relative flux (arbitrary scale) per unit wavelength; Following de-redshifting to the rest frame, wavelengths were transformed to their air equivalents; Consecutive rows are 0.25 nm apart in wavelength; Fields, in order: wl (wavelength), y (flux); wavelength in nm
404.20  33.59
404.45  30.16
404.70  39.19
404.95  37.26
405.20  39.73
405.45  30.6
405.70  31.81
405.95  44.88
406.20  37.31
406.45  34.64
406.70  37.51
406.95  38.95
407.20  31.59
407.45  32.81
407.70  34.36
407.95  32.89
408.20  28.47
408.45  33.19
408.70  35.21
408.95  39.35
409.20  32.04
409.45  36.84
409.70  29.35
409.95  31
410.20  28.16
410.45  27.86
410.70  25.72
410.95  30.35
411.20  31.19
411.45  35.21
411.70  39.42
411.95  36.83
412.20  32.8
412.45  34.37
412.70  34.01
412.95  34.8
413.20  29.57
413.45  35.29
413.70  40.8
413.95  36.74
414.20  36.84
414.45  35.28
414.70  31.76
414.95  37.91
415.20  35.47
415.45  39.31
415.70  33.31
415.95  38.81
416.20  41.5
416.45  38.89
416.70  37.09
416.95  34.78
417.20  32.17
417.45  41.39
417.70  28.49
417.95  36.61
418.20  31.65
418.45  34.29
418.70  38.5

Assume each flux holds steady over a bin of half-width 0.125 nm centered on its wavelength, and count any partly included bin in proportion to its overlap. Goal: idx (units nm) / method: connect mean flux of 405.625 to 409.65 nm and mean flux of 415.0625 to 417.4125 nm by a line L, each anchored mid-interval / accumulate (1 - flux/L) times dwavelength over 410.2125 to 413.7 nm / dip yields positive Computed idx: 0.29 nm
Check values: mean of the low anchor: 35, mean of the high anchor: 37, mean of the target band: 33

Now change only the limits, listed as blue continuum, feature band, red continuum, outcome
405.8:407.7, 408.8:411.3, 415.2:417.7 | 0.373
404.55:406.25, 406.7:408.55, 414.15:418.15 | 0.174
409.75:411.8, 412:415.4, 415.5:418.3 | -0.185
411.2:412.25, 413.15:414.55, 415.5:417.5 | 0.010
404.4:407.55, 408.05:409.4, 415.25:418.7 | 0.084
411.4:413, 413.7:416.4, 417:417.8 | -0.169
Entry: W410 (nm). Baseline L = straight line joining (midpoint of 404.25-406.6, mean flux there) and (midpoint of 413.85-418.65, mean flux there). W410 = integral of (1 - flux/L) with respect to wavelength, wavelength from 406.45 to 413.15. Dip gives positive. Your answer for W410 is 0.52 nm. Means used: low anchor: 36.1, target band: 33.2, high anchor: 35.9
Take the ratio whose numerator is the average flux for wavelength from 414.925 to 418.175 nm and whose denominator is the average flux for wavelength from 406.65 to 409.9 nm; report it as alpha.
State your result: 1.1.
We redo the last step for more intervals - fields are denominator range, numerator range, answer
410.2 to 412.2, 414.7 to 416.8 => 1.17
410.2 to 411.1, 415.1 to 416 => 1.30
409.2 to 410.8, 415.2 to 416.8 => 1.26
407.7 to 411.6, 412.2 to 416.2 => 1.12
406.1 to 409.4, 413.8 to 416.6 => 1.07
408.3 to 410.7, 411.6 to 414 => 1.10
